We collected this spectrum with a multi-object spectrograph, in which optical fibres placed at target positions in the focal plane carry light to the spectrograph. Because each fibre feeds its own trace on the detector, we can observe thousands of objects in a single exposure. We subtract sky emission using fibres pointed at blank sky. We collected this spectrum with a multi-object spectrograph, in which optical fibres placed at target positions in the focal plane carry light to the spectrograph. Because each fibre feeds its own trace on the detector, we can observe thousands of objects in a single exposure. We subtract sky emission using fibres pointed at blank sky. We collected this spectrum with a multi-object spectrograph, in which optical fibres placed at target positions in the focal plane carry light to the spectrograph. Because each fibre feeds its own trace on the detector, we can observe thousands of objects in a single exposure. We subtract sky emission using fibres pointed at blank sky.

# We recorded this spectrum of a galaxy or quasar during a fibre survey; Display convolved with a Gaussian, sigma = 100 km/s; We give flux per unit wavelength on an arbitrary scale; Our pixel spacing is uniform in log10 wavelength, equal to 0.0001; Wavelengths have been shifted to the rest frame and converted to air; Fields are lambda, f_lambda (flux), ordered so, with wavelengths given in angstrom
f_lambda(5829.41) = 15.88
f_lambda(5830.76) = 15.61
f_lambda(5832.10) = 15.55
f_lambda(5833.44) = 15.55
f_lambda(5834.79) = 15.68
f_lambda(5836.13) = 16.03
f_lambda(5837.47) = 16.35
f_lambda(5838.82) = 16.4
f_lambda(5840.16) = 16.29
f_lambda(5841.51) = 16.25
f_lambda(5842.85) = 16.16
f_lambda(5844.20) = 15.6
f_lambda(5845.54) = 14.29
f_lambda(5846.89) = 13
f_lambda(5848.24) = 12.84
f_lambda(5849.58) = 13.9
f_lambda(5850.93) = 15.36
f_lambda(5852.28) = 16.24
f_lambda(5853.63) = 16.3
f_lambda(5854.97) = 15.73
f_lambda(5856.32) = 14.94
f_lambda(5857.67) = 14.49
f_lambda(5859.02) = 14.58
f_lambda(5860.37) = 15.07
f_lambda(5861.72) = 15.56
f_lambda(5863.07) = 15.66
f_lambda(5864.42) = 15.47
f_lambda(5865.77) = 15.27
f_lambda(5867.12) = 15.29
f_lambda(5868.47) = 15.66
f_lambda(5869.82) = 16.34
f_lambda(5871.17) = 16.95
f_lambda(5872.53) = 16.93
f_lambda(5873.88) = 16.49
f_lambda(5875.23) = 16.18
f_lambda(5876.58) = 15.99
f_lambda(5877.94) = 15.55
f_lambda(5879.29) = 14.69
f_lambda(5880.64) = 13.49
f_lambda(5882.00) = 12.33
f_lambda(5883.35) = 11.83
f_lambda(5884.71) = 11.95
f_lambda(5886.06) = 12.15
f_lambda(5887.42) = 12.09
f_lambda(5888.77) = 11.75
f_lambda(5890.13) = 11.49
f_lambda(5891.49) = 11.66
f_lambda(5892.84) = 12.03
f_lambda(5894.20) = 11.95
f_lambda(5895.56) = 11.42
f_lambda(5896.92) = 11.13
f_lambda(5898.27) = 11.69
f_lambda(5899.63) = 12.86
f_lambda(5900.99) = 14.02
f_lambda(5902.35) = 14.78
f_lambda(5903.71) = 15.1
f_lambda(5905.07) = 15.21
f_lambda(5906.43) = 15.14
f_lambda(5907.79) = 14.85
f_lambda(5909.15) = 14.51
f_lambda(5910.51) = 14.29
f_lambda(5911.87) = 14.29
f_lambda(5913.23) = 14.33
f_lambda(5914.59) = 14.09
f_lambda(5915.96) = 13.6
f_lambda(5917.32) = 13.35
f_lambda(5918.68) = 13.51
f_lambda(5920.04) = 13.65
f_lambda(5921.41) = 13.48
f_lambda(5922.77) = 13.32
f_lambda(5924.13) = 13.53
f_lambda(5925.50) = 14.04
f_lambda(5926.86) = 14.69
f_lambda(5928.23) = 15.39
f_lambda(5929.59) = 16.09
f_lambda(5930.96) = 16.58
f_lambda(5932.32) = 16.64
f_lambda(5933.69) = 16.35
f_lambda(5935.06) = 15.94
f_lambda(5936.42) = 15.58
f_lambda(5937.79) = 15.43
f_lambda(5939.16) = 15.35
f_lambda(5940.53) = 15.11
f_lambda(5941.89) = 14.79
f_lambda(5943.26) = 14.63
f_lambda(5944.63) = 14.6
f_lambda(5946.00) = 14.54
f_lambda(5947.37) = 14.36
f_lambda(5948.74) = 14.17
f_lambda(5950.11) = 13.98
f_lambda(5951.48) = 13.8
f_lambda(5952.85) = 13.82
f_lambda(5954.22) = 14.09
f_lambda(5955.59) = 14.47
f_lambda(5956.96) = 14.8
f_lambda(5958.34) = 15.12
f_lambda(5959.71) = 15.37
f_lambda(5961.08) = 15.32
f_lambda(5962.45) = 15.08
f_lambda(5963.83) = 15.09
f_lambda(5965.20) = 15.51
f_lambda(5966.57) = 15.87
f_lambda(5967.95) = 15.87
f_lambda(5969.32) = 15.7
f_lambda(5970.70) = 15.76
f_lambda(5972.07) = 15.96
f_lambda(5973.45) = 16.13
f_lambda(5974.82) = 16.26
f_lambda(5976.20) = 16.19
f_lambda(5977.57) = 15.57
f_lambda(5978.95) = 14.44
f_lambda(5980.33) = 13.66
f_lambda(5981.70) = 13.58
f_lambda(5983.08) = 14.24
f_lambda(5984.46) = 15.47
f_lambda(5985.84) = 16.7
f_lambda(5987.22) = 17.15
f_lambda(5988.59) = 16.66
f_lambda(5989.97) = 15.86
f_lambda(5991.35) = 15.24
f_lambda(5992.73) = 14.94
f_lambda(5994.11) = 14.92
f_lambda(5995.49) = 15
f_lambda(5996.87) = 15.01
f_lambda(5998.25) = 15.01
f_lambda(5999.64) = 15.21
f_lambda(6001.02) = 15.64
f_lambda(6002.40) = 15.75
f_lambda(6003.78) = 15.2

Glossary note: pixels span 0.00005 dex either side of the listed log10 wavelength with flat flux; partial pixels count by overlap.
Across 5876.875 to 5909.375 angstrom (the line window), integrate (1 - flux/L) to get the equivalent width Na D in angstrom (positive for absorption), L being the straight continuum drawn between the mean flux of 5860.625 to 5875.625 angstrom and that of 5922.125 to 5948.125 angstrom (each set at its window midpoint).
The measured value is 5.30 angstrom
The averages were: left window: 16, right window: 15.1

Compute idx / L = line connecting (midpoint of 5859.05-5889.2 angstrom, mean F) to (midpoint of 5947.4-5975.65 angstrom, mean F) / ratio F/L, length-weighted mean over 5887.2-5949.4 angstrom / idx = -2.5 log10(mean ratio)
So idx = 0.06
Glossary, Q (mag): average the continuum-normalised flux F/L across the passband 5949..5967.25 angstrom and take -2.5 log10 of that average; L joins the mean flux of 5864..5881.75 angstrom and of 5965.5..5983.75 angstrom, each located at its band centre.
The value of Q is 0.04 mag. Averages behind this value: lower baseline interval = 15.6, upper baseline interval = 15.3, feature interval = 14.8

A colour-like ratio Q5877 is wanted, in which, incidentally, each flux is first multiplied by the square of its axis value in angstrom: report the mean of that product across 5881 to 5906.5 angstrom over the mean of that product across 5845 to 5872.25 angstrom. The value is 0.84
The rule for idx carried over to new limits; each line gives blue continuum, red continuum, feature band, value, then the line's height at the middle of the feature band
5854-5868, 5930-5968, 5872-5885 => 0.04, 15.2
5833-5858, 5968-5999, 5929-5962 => 0.03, 15.4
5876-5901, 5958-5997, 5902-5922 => -0.07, 13.3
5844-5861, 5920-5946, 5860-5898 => 0.07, 14.9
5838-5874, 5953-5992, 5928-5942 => -0.03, 15.4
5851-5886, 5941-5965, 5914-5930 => 0.06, 14.8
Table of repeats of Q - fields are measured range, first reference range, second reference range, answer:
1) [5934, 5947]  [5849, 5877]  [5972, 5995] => 0.028 mag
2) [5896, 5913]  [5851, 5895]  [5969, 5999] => 0.057 mag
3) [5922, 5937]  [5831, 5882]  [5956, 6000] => 0.009 mag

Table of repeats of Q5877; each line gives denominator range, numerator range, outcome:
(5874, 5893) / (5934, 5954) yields 1.14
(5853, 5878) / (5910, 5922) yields 0.90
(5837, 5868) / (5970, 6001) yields 1.06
